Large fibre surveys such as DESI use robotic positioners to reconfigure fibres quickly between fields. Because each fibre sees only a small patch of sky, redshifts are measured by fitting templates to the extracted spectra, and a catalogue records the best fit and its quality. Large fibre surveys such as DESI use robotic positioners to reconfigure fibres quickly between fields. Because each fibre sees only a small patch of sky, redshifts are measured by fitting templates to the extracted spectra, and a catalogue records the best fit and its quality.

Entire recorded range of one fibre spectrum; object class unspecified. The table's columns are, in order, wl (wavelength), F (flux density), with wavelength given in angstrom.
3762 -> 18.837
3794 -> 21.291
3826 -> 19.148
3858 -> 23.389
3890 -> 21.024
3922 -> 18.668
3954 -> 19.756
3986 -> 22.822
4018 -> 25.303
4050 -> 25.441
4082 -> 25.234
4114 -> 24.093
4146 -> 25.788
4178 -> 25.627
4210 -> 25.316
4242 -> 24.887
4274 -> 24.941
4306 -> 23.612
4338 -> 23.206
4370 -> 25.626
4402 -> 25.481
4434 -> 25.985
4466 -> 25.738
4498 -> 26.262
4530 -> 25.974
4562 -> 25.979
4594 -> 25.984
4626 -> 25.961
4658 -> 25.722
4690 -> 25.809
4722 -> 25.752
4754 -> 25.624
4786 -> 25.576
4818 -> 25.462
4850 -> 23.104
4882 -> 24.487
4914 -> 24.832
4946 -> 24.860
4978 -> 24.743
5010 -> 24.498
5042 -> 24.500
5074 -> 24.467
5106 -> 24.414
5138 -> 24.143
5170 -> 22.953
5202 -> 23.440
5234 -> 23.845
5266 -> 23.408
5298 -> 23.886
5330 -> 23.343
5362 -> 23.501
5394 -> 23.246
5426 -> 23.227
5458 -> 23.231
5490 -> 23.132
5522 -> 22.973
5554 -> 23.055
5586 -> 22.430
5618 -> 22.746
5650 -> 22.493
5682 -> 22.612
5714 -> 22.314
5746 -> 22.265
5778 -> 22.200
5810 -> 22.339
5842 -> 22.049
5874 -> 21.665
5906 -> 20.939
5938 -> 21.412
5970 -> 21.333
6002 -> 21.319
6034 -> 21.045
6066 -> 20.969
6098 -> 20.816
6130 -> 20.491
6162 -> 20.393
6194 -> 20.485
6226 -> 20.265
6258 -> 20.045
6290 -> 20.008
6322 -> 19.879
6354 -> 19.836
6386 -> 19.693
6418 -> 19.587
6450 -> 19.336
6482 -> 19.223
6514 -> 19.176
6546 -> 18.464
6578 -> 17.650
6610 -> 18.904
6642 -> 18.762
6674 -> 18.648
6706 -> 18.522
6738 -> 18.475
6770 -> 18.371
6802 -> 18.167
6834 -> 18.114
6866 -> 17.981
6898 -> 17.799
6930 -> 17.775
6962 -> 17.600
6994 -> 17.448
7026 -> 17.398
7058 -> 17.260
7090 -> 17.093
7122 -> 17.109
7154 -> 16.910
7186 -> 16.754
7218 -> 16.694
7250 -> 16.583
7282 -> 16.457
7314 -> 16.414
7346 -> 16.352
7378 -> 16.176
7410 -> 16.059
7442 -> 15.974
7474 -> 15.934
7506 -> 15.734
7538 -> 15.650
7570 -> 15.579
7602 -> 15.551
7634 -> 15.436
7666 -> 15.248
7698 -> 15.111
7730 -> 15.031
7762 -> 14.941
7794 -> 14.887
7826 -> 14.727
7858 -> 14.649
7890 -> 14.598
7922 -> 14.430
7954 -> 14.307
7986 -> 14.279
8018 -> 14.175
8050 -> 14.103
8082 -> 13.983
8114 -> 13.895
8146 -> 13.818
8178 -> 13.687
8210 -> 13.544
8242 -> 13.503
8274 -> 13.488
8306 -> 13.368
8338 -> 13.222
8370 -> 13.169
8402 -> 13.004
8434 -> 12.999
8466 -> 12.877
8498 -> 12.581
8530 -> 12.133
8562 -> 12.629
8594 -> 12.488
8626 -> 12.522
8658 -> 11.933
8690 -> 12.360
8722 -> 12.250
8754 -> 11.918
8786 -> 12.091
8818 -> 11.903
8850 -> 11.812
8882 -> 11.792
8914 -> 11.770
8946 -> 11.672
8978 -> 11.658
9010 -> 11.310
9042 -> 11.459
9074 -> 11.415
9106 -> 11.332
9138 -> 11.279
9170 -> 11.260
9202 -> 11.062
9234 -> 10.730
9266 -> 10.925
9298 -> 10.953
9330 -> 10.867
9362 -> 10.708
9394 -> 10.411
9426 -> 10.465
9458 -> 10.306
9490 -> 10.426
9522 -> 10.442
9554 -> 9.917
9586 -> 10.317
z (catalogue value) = 0.000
